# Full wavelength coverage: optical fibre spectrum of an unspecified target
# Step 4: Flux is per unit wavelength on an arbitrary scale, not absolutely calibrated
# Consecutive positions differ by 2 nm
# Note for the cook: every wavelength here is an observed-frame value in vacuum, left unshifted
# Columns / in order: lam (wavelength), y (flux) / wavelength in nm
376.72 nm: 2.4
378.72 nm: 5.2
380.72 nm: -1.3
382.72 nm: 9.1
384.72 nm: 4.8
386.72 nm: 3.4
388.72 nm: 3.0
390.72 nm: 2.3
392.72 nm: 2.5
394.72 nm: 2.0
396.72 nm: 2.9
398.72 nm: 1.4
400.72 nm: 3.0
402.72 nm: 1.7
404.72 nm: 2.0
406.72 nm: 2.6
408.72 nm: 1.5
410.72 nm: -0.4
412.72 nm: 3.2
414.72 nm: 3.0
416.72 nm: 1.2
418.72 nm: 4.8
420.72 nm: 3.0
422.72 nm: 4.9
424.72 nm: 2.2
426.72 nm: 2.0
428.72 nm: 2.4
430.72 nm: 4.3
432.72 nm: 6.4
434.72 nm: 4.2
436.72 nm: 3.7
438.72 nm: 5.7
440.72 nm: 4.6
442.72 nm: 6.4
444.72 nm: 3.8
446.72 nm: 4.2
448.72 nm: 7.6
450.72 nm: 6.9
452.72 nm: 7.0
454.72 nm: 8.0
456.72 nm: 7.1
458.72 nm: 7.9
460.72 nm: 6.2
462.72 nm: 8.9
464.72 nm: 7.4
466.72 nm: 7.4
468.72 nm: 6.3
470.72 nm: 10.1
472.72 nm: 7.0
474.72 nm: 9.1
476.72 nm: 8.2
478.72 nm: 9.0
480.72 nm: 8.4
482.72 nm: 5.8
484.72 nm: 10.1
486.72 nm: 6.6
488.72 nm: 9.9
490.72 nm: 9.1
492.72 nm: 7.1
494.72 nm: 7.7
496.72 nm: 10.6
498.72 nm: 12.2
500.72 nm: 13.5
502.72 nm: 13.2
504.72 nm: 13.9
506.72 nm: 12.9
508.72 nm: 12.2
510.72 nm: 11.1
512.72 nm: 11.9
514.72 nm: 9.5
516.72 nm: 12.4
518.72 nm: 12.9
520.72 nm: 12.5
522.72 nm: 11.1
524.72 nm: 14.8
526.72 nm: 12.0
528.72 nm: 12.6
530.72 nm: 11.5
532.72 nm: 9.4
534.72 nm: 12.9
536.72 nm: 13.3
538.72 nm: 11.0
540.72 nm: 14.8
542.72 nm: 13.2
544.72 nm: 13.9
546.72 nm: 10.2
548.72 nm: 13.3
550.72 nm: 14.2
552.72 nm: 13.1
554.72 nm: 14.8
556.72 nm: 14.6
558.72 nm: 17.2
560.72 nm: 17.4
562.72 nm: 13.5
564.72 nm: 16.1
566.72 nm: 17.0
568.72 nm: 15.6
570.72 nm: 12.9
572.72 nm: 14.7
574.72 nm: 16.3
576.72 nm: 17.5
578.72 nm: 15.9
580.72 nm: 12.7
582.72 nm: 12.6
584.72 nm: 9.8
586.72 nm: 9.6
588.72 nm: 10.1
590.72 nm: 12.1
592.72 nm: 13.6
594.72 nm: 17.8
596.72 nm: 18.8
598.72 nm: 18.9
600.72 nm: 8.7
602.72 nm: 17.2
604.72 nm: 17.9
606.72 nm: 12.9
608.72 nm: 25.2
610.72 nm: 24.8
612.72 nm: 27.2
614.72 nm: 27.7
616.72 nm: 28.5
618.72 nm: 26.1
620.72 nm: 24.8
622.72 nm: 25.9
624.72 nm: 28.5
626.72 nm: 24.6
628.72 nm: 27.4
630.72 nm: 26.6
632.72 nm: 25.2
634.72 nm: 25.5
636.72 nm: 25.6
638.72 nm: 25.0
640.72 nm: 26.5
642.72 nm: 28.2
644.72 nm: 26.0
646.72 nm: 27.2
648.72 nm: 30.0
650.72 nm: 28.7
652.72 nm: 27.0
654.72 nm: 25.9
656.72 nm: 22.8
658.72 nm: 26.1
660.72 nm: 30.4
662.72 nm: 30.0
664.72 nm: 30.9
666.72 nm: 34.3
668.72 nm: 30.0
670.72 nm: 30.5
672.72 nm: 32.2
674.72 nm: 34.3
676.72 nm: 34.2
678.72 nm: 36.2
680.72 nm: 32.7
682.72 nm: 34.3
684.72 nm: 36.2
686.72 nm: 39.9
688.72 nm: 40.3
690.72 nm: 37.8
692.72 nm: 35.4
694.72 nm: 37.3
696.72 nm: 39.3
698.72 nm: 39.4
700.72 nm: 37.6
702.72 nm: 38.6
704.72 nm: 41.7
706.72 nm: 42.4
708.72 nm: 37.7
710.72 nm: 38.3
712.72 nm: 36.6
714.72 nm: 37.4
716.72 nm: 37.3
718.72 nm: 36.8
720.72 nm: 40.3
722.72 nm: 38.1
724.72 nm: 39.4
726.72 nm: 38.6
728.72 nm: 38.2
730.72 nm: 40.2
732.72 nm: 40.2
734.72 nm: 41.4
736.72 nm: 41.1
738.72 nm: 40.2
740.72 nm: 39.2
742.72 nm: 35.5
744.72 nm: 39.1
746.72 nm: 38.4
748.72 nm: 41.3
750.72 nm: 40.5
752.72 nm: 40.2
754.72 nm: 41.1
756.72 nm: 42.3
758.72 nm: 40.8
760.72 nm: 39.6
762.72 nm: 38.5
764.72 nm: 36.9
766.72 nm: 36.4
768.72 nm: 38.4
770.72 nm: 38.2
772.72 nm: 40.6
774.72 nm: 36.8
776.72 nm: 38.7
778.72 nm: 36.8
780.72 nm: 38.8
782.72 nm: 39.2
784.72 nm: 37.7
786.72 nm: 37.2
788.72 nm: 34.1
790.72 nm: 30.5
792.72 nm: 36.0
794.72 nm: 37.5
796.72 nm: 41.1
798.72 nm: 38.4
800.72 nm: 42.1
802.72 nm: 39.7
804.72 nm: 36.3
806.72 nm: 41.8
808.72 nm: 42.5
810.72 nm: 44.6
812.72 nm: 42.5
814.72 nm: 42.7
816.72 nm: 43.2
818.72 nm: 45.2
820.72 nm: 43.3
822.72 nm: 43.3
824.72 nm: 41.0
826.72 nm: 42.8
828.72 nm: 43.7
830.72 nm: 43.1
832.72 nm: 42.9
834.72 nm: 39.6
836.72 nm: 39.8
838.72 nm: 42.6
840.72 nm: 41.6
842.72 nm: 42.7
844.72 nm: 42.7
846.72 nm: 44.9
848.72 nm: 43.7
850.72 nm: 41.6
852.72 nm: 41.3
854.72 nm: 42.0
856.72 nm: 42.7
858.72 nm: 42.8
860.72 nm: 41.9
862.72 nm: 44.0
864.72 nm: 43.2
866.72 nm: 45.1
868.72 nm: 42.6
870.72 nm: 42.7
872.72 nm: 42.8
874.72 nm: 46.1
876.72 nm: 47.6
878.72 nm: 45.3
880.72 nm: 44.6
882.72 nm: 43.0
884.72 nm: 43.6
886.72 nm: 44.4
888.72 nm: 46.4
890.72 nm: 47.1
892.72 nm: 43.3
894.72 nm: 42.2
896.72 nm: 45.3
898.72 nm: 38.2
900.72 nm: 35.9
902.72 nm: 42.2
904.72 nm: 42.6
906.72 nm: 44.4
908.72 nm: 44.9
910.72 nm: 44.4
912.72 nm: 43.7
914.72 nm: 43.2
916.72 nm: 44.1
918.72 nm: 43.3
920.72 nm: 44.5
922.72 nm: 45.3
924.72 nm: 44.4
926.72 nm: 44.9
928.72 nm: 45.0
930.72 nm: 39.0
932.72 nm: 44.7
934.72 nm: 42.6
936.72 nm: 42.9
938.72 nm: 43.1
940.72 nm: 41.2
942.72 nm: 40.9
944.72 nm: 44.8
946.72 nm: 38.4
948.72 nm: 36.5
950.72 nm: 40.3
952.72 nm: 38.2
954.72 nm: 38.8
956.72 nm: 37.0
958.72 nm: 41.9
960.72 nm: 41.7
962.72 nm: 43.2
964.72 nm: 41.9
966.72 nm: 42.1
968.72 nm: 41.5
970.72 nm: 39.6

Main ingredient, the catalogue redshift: 0.53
